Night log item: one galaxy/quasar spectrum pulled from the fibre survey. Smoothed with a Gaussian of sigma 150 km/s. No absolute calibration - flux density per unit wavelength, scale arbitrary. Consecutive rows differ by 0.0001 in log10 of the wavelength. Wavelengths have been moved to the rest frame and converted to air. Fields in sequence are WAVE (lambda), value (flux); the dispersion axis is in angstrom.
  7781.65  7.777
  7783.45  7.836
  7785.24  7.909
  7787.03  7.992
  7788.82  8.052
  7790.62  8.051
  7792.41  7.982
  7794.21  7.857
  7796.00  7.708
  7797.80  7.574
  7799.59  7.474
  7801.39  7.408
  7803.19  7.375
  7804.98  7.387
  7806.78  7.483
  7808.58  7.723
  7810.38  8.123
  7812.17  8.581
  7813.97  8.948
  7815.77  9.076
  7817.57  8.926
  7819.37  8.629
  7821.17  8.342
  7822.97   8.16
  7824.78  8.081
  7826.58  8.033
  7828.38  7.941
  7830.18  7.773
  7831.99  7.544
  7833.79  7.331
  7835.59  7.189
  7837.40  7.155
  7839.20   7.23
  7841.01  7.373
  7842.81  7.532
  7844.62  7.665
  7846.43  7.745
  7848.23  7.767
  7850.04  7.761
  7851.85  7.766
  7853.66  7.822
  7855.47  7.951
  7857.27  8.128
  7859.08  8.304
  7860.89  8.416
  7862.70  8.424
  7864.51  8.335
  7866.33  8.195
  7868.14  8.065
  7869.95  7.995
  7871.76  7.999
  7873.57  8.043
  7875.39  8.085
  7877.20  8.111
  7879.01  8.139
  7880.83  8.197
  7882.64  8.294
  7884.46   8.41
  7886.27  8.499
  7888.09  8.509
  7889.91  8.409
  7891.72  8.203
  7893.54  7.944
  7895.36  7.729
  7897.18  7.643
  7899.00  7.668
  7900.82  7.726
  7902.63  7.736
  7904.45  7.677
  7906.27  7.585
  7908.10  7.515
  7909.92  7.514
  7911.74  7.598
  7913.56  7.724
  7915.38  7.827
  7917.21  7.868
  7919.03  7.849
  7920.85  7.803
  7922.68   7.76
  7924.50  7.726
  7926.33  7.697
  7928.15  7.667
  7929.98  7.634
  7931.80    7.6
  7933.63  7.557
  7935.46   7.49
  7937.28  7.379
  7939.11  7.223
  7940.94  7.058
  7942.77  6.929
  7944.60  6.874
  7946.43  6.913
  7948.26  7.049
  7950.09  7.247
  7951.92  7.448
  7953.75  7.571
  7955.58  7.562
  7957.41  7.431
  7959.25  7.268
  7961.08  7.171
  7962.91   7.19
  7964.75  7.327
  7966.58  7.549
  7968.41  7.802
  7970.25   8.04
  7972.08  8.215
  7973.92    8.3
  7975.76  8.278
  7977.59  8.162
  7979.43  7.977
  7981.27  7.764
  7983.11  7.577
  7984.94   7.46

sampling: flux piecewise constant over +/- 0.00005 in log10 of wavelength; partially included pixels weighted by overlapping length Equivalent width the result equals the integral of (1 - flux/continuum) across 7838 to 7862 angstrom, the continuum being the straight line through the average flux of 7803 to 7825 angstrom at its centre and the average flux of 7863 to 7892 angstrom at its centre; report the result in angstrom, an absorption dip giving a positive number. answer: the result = 1.3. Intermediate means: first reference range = 8.25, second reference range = 8.22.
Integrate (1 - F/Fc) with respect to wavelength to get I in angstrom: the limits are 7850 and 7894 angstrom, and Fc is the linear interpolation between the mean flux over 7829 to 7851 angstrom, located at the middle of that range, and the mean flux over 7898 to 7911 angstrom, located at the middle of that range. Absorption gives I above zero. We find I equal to -3.48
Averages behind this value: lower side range 7.51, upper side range 7.63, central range 8.17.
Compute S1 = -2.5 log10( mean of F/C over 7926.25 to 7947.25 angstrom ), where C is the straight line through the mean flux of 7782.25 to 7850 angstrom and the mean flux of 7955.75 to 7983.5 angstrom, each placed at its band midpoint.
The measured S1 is 0.063 mag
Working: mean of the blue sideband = 7.86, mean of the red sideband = 7.73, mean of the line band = 7.32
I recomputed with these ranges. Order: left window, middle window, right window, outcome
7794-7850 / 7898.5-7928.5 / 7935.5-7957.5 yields -1.3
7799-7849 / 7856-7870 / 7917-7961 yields -1.0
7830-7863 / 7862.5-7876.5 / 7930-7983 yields -0.8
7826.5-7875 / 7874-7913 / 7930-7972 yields -1.6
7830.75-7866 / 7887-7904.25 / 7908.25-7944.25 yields -0.7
